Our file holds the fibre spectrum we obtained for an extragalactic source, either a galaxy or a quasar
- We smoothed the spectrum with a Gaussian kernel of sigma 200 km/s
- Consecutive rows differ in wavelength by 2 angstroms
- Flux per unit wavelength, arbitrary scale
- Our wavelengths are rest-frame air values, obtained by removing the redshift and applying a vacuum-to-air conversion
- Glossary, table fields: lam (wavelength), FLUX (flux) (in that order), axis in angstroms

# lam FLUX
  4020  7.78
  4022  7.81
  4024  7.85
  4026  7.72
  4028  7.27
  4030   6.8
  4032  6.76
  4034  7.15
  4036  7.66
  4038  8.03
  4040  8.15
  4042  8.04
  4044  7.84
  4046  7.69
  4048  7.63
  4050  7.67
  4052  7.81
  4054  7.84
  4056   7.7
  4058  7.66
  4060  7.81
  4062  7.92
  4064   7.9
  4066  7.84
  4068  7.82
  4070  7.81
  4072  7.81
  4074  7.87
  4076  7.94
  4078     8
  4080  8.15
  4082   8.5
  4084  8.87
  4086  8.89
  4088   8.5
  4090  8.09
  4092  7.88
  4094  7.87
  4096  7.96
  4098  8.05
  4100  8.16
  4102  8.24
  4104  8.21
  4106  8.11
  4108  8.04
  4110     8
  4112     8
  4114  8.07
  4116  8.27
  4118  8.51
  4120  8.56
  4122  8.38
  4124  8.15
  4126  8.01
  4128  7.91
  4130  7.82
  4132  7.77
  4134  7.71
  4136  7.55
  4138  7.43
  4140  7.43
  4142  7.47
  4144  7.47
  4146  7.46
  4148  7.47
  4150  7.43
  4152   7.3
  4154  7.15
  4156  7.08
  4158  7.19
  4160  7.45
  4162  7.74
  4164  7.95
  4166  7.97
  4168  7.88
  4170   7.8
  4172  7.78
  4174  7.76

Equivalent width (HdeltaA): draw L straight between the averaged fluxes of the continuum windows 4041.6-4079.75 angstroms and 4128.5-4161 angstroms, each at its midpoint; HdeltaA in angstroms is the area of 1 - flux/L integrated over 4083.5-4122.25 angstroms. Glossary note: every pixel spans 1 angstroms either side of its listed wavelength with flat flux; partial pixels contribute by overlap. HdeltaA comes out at -2.96 angstroms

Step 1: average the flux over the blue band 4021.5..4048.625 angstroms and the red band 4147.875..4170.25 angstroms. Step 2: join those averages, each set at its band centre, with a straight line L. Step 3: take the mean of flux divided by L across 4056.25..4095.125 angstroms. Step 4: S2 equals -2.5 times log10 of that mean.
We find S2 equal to -0.07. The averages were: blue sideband 7.6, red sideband 7.53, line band 8.05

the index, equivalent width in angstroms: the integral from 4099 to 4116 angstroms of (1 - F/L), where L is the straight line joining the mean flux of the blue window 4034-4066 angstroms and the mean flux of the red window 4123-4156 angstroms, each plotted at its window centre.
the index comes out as -1.0 angstroms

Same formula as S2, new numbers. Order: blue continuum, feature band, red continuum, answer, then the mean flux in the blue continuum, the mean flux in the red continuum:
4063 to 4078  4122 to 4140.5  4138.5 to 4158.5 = -0.05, 7.87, 7.35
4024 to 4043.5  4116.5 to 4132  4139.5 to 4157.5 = -0.11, 7.53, 7.36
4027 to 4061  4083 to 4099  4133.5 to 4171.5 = -0.09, 7.62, 7.52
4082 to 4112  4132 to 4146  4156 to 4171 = 0.05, 8.21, 7.67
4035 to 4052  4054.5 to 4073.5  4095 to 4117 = 0.02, 7.84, 8.1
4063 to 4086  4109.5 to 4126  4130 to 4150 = -0.07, 8.08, 7.54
